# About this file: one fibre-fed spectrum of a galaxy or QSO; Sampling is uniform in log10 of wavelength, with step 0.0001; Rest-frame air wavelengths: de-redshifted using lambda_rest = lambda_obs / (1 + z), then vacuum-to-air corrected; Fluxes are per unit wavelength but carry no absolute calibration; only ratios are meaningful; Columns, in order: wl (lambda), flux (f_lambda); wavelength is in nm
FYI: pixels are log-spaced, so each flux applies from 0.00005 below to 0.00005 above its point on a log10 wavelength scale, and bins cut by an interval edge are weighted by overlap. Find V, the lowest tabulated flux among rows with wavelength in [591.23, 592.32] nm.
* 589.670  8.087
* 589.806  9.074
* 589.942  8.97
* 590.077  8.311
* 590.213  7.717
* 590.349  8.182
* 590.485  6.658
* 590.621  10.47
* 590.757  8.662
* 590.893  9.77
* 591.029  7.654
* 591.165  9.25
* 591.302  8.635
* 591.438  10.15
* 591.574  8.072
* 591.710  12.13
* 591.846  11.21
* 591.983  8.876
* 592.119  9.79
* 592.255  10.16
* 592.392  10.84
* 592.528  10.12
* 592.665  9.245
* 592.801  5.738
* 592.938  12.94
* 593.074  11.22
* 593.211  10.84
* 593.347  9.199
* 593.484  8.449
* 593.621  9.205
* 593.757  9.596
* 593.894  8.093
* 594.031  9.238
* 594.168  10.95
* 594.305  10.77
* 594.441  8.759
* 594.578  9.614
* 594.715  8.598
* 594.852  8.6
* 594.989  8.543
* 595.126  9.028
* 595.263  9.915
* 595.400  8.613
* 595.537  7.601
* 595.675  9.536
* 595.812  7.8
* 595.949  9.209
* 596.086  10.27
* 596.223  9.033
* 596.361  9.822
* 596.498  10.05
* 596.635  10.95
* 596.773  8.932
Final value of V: 8.072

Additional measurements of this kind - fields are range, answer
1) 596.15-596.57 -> 9.033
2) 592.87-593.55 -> 8.449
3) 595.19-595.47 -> 8.613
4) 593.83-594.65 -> 8.093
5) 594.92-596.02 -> 7.601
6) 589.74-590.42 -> 7.717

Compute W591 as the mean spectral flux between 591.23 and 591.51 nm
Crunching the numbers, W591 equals 9.36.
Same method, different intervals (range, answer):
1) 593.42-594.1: 8.92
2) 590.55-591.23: 9.15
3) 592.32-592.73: 10.1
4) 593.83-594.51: 9.57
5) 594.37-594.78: 9.02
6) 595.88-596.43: 9.59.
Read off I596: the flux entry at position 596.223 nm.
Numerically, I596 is 9.033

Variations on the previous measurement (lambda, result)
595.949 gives 9.209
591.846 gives 11.21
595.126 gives 9.028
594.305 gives 10.77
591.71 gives 12.13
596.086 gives 10.27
